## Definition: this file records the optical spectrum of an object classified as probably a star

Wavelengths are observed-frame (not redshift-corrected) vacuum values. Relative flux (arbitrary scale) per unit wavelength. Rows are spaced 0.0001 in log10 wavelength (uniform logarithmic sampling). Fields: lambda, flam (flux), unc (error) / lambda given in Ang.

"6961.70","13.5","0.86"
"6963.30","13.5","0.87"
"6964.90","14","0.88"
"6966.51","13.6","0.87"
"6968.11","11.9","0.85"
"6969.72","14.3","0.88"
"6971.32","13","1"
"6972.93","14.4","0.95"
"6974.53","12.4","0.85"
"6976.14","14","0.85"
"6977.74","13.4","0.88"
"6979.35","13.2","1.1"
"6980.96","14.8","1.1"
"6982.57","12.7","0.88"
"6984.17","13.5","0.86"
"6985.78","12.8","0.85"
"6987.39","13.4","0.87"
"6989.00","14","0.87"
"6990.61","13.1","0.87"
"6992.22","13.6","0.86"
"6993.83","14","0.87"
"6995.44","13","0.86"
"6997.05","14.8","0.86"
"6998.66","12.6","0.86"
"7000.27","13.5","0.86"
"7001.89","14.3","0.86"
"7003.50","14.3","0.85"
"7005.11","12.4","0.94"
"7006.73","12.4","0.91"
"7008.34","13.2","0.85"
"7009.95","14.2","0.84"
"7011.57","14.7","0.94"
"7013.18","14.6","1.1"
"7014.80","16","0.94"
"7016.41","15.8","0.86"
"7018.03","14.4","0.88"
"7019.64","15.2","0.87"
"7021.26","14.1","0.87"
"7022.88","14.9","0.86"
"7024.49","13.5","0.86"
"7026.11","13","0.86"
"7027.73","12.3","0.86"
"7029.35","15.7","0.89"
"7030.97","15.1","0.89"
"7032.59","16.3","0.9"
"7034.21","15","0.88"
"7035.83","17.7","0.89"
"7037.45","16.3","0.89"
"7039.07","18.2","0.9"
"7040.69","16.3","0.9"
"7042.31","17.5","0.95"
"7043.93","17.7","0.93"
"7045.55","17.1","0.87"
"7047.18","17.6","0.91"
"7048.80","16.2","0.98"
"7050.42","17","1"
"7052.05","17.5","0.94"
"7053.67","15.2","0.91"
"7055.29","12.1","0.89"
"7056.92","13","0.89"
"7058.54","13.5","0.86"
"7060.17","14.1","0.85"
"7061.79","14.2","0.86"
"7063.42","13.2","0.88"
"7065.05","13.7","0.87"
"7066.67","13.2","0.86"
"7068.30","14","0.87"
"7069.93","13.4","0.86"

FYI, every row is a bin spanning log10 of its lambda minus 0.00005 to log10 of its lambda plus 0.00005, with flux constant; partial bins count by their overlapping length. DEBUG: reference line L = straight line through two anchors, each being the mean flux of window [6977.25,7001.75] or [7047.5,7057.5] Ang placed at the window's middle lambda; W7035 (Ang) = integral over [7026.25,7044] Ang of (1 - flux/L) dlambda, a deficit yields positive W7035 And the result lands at -1.4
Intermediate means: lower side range 13.5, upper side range 15.3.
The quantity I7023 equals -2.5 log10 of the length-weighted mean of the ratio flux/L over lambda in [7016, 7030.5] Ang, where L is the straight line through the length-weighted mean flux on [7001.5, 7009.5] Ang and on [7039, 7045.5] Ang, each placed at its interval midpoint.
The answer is 0.07 mag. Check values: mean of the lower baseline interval 13.3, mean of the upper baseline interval 17.3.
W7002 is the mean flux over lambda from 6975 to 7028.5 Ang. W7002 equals 13.8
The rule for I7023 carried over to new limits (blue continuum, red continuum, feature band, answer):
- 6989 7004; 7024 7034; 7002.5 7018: -0.02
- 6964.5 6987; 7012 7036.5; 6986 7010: 0.05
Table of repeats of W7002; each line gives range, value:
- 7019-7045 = 15.6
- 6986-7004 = 13.6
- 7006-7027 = 14.3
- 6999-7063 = 15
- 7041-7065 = 15.4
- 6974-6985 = 13.5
